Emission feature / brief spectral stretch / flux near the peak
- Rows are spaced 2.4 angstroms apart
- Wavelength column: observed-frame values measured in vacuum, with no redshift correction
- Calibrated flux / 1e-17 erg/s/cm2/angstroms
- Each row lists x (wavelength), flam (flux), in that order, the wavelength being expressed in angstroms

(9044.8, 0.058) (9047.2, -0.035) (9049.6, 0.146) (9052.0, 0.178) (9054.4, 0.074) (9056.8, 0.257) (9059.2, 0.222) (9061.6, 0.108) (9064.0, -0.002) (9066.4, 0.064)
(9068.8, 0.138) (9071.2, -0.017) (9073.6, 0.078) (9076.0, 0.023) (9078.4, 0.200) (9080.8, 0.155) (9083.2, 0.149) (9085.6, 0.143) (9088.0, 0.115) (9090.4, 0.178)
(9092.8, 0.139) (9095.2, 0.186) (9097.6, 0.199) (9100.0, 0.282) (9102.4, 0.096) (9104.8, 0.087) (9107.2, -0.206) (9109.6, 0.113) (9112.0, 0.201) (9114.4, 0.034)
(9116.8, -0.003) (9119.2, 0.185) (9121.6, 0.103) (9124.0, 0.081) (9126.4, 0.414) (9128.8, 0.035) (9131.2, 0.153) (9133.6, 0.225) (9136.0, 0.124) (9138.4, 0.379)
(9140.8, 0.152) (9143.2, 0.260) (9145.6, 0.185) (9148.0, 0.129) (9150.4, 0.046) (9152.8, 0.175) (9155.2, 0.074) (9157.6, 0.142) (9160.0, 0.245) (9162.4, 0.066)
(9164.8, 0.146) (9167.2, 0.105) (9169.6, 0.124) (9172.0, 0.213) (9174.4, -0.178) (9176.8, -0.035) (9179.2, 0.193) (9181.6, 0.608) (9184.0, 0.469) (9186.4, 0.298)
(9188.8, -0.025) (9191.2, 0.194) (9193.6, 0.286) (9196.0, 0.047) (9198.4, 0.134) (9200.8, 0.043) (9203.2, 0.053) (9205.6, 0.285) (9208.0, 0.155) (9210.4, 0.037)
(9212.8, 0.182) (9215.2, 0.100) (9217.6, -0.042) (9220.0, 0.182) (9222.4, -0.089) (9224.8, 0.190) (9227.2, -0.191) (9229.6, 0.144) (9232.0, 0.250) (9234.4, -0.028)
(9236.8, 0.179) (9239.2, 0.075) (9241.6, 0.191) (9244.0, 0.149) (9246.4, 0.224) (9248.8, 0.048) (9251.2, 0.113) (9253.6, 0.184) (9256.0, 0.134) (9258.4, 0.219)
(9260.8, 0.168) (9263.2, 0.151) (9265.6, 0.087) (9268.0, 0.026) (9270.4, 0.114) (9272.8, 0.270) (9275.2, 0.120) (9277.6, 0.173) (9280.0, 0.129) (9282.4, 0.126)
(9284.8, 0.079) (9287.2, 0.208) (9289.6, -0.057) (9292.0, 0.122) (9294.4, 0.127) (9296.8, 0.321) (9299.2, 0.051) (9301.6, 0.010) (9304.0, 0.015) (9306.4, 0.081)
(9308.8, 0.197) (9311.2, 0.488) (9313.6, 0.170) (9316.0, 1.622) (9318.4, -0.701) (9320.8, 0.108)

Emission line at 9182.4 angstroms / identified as H-gamma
